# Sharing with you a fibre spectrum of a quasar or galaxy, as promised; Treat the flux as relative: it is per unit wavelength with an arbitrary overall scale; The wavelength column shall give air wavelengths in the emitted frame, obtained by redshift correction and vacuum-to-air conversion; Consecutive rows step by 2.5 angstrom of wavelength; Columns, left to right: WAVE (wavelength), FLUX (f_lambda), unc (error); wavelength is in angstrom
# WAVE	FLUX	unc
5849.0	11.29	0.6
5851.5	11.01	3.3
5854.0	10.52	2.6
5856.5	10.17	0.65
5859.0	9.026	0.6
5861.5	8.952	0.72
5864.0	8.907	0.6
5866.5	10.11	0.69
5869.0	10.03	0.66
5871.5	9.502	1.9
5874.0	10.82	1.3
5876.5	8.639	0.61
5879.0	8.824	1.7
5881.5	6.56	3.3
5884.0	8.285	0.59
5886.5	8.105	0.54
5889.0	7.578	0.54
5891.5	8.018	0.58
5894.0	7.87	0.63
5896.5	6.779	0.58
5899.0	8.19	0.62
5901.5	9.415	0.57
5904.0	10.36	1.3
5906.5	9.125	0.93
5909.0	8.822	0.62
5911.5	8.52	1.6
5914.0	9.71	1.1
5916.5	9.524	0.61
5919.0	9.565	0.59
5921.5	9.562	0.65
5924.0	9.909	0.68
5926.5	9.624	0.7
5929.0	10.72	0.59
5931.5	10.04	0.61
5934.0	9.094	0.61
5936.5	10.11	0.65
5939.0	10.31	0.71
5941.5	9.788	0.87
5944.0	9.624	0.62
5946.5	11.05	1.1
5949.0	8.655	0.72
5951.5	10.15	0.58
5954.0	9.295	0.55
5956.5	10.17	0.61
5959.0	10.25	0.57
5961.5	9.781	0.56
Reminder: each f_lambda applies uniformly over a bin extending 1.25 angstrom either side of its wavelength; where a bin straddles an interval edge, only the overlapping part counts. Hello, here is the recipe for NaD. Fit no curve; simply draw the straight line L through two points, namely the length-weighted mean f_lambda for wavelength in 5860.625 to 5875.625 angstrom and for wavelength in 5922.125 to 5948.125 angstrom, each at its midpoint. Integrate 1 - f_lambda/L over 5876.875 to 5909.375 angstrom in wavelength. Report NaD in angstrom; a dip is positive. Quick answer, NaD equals 5.0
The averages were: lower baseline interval 9.71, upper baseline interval 10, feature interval 8.3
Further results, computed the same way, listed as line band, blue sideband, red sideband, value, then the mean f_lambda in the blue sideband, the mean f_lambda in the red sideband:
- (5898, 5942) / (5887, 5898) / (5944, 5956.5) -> -4.7 angstrom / 7.61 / 9.81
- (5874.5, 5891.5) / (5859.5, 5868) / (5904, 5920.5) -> 2.2 angstrom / 9.32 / 9.3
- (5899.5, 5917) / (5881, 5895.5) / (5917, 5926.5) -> -0.8 angstrom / 7.78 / 9.66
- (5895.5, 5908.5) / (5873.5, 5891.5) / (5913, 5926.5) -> 0.3 angstrom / 8.27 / 9.65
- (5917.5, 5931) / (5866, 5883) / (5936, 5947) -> 0.0 angstrom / 9.16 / 10.1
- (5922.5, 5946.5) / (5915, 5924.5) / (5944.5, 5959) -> -0.6 angstrom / 9.62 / 9.88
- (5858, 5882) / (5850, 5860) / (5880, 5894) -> -0.4 angstrom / 10.2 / 7.74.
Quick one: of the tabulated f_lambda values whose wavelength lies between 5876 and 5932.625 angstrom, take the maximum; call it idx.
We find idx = 10.72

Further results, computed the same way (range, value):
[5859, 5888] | 10.82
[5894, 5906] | 10.36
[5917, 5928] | 9.909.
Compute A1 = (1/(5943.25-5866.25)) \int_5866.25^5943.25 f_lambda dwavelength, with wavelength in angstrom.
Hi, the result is 9.14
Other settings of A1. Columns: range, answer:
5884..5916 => 8.55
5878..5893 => 7.88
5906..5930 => 9.51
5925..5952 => 9.92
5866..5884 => 9.11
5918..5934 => 9.85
